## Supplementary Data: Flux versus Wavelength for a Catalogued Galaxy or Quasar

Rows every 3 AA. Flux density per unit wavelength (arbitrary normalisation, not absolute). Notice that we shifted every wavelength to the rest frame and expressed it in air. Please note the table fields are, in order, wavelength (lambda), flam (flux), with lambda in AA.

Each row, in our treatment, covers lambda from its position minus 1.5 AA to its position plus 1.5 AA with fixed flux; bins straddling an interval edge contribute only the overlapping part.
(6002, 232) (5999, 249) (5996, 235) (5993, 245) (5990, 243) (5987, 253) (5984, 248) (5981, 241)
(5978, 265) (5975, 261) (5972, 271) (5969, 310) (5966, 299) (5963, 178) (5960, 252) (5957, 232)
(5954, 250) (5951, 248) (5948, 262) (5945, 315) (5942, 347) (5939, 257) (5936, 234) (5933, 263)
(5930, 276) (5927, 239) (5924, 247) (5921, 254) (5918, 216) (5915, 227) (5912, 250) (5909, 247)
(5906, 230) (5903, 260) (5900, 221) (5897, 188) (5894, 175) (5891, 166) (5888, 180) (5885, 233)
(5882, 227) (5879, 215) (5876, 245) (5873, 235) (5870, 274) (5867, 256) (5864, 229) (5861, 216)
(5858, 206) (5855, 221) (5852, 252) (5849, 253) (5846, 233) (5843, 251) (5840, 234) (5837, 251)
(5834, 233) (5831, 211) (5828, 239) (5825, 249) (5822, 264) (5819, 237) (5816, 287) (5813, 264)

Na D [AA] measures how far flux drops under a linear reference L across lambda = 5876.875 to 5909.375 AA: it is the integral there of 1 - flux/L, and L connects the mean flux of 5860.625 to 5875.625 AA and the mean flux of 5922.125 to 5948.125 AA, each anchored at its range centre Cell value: 5.4 AA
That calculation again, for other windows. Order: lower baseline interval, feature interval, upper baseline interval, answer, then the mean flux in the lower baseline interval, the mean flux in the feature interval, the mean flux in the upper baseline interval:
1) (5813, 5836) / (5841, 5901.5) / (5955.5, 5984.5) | 6.3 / 247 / 224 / 256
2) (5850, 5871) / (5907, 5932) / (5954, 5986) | 0.2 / 236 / 245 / 255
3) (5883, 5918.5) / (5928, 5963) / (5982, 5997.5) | -4.9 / 216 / 263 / 245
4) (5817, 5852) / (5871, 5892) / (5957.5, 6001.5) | 2.5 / 242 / 217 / 253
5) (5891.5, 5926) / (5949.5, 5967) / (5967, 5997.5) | 0.4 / 227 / 242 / 258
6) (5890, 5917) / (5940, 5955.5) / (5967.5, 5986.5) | -2.3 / 219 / 284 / 265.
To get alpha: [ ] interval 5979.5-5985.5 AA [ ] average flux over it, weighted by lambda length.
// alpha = 244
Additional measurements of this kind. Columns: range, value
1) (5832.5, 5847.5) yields 240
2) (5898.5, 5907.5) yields 237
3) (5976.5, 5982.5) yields 253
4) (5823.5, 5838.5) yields 237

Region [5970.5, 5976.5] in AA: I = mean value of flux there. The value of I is 266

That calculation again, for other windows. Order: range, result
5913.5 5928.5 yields 237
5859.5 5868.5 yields 234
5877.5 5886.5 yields 225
